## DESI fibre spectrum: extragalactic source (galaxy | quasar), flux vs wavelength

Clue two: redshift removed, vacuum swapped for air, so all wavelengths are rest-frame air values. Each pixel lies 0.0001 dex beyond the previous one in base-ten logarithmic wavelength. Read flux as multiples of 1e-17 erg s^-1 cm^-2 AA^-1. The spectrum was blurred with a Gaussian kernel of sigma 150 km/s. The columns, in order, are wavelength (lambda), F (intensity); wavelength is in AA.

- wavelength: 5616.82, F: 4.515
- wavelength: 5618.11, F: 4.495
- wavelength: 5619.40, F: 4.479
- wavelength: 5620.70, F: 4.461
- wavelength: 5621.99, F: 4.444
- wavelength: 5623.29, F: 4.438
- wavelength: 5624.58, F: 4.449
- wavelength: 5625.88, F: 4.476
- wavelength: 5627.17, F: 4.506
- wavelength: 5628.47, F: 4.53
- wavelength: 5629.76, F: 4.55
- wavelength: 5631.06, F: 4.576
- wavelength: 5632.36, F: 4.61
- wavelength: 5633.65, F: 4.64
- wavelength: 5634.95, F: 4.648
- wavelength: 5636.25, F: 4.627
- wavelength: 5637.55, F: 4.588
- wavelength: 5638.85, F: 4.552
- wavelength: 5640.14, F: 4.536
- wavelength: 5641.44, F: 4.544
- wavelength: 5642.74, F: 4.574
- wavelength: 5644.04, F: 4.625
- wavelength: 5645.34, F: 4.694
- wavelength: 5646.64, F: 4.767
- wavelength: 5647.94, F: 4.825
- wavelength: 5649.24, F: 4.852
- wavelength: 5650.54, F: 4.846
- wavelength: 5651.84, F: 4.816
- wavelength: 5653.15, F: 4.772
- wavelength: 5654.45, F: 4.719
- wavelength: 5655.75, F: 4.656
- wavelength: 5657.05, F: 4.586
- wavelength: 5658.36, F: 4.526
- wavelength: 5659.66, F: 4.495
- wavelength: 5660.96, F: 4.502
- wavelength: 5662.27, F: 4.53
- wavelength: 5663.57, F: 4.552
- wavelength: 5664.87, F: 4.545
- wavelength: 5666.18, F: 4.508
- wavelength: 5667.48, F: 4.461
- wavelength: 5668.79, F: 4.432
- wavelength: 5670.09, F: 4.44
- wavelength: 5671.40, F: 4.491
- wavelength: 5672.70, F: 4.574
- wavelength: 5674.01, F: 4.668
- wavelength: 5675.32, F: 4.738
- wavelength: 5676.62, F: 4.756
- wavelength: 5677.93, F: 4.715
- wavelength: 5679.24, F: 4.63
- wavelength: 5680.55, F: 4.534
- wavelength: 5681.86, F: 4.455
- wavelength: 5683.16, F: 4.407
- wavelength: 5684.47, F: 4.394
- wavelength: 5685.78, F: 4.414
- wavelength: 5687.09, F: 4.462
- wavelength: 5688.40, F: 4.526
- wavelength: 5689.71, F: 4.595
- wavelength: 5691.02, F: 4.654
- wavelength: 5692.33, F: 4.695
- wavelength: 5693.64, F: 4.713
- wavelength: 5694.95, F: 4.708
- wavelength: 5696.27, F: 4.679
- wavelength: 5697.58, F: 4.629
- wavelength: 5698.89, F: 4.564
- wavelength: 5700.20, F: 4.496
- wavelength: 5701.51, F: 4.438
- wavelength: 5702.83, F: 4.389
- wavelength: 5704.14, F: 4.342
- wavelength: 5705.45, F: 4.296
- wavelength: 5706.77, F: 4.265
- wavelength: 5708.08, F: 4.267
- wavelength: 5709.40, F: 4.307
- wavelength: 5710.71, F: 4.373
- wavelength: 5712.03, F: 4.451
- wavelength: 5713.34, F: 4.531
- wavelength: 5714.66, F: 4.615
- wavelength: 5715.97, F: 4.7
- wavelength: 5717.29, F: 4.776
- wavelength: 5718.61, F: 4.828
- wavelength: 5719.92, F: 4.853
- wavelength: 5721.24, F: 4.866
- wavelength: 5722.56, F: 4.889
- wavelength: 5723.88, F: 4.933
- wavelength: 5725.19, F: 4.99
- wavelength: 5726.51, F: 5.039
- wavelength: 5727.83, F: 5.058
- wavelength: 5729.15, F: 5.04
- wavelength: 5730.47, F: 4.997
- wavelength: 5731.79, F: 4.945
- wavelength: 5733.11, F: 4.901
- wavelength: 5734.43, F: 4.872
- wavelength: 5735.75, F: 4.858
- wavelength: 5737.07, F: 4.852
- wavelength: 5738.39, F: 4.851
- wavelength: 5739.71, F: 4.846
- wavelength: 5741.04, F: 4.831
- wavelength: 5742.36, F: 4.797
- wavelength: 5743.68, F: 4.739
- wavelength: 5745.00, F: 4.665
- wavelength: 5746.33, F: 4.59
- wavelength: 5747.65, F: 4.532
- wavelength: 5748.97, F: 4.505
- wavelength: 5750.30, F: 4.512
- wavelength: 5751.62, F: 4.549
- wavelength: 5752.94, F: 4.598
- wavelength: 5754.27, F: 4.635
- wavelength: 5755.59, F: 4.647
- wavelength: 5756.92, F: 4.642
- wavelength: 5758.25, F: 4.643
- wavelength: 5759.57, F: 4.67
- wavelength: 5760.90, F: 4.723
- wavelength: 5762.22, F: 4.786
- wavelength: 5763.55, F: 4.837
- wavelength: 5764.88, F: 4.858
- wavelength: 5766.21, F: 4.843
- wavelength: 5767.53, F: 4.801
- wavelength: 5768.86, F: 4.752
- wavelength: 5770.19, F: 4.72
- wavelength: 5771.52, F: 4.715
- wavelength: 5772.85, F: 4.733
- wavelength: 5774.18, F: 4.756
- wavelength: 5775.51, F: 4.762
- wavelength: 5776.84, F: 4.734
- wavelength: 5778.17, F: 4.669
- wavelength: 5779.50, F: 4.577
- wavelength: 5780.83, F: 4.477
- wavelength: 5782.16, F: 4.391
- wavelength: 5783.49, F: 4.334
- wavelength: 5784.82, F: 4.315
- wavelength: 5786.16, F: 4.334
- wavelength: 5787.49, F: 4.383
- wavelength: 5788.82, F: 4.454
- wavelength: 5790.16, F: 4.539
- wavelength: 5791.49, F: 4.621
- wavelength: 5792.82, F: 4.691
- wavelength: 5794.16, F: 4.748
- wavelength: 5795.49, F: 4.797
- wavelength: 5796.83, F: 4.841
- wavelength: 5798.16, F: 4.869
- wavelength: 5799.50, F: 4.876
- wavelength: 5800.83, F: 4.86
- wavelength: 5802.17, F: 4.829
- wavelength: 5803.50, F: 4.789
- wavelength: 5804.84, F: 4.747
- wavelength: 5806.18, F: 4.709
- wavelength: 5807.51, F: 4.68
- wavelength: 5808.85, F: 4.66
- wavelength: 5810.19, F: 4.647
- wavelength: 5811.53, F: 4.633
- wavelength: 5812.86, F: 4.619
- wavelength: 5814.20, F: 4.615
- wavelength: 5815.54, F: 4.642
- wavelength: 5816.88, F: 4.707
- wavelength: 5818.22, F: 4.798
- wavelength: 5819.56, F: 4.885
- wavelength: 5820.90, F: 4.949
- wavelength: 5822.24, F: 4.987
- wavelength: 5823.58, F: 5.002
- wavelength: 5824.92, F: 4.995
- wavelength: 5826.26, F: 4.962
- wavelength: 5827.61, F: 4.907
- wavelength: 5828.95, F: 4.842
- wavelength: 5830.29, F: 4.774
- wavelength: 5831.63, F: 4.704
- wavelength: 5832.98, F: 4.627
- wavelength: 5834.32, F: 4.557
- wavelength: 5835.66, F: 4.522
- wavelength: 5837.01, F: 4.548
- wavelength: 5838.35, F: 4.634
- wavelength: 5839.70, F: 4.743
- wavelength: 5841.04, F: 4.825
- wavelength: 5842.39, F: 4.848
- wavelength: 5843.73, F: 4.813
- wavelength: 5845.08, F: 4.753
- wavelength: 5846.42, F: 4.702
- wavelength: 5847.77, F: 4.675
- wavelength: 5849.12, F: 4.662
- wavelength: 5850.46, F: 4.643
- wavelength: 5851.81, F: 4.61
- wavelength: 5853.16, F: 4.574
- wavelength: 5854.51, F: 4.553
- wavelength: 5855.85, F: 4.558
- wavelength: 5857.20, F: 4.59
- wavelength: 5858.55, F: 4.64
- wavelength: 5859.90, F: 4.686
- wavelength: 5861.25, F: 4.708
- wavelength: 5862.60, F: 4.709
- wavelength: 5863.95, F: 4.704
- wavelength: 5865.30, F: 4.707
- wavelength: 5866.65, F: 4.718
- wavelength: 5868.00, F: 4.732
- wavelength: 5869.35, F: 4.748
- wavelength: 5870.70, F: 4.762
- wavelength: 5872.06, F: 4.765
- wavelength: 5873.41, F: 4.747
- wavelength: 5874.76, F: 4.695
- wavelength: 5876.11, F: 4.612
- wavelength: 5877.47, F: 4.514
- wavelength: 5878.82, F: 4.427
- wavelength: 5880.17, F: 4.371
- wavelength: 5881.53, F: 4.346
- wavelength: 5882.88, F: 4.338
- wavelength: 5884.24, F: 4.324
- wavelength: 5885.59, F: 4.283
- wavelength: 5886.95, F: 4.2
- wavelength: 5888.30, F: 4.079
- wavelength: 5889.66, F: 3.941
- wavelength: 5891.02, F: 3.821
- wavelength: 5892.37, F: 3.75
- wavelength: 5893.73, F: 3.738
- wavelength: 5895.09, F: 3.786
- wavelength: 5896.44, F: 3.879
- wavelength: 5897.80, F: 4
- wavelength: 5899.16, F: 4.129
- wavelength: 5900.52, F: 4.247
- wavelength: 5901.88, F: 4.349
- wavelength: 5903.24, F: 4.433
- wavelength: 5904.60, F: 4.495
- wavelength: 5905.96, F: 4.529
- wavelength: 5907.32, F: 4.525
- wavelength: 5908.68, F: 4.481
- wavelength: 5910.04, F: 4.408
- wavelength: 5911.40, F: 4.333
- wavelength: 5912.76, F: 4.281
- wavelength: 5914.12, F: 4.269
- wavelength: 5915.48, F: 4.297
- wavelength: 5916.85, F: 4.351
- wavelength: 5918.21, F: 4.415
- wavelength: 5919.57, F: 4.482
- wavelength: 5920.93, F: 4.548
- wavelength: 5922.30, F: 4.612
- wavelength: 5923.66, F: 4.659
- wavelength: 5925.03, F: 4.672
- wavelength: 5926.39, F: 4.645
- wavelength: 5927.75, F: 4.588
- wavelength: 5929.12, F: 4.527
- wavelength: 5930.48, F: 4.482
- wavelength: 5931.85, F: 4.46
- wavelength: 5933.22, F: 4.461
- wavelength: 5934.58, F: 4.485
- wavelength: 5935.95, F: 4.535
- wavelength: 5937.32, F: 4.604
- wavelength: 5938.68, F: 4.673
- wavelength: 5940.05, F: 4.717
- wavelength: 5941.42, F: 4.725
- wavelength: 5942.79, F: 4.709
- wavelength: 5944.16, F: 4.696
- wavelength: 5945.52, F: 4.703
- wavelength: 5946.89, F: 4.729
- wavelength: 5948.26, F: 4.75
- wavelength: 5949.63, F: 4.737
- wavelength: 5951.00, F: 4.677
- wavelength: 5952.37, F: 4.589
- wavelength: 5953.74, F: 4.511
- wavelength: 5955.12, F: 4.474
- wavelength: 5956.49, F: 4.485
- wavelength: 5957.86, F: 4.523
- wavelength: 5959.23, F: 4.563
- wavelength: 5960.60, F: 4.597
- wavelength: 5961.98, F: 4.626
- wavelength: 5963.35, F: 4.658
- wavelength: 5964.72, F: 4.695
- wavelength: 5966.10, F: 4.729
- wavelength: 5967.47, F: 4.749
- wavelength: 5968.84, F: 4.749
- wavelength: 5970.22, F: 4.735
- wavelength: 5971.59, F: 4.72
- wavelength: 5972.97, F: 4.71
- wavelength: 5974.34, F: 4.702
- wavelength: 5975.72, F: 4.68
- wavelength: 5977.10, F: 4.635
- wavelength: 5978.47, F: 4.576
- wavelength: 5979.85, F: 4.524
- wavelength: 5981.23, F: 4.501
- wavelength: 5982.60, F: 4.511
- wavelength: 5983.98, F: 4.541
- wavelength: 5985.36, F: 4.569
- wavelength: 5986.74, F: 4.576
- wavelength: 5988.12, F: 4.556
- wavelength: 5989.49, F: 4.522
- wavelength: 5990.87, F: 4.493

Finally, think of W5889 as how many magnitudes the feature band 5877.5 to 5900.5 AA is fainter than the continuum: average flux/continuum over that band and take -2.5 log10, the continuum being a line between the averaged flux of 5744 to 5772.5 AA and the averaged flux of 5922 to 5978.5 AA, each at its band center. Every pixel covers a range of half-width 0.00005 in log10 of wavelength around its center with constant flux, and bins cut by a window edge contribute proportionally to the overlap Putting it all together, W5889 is 0.13 mag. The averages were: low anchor 4.68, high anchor 4.63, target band 4.1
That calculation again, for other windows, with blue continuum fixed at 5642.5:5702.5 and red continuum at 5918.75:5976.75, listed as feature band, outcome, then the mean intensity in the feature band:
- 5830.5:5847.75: -0.02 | 4.69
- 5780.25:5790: 0.05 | 4.39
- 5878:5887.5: 0.07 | 4.33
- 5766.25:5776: -0.03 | 4.75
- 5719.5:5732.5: -0.08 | 4.96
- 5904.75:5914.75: 0.05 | 4.41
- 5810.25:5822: -0.03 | 4.74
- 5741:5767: -0.02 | 4.68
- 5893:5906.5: 0.12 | 4.15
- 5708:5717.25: 0.03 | 4.5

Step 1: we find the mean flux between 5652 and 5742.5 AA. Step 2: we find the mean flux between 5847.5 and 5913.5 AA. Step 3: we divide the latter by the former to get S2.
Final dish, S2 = 0.95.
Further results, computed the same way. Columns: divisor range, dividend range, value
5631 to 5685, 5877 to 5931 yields 0.94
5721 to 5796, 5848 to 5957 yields 0.95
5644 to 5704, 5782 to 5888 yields 1.01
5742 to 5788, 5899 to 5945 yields 0.97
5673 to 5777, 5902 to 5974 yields 0.98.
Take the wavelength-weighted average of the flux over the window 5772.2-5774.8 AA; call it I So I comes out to 4.74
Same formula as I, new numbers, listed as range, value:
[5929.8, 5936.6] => 4.48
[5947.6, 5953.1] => 4.69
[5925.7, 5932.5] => 4.54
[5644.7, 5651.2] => 4.8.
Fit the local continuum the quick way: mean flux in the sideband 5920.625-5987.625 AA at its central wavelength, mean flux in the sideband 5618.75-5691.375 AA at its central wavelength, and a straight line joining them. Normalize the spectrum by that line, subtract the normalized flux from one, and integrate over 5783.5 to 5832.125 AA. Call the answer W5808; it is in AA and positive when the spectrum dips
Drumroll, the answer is -1.4 AA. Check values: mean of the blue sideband 4.58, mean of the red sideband 4.62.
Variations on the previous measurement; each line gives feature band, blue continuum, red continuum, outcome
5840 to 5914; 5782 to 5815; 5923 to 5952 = 2.8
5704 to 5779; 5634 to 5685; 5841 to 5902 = -2.8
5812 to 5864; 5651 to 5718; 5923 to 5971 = -1.5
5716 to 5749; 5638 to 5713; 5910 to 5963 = -2.1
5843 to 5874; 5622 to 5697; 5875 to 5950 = -1.7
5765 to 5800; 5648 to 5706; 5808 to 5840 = 0.4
